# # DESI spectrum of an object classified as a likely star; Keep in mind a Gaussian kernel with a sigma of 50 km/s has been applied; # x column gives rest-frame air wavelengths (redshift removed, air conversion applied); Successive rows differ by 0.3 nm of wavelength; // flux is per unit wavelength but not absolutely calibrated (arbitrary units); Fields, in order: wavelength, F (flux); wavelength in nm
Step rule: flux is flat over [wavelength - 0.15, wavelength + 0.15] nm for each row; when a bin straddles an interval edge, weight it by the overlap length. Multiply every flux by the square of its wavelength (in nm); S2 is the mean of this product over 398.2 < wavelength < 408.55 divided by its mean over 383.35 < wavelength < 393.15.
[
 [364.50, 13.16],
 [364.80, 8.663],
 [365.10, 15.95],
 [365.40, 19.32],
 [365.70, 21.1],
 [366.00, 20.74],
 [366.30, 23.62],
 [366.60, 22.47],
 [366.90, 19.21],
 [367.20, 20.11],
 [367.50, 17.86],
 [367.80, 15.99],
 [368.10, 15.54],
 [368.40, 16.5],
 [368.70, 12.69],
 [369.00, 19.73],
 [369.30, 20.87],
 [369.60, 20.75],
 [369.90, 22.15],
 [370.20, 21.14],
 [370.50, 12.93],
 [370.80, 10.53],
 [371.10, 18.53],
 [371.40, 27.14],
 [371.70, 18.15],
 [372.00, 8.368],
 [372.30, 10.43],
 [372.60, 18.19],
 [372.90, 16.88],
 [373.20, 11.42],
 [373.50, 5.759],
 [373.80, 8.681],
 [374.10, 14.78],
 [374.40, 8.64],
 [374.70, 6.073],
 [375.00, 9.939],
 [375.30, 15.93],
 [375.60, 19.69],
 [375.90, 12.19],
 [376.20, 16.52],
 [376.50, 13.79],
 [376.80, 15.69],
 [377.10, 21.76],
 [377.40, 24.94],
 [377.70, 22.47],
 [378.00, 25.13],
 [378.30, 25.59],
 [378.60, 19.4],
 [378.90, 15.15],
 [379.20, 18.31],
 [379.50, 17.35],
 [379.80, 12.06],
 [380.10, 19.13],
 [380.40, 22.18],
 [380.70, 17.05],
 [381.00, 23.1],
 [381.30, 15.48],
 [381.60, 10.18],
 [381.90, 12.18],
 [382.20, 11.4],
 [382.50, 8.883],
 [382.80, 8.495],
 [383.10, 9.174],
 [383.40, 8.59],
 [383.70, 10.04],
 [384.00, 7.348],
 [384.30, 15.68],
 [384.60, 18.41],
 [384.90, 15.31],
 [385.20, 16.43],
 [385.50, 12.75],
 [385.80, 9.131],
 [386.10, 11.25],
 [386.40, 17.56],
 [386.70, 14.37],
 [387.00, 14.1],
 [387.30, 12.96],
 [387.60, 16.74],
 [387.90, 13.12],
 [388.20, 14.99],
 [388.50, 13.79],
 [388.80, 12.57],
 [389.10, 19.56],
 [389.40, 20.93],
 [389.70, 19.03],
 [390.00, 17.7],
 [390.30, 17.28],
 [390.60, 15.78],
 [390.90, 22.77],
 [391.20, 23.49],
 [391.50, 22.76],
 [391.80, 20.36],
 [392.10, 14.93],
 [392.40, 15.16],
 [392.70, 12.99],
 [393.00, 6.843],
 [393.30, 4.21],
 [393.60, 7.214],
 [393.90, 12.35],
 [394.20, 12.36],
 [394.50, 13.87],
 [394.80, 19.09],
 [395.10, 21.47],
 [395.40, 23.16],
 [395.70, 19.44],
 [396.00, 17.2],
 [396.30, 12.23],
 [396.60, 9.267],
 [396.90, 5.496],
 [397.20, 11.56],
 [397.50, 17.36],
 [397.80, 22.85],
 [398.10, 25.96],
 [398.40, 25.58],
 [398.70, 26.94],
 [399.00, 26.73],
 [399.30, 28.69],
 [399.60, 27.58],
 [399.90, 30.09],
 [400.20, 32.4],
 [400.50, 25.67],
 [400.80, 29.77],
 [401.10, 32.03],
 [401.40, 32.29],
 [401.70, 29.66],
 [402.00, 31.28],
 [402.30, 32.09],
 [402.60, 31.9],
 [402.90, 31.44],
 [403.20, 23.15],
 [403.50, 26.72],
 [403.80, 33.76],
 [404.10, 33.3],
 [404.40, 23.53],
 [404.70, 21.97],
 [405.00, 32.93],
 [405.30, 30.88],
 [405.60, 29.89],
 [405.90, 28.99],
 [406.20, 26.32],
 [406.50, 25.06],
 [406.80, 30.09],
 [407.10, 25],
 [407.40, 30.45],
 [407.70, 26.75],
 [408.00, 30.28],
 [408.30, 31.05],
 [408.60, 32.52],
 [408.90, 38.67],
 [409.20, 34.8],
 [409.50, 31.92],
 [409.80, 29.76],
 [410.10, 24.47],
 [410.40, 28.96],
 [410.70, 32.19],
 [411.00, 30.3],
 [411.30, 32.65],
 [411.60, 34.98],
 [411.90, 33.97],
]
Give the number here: 2.03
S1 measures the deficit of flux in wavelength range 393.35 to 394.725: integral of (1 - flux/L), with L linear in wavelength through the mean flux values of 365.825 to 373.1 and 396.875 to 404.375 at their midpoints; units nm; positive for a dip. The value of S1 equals 0.76 nm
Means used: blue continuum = 17.9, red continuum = 27.3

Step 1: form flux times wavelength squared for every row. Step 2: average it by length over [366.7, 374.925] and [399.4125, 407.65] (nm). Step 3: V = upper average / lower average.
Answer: 2.23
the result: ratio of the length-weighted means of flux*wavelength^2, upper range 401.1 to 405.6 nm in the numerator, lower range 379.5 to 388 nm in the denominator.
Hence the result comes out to 2.39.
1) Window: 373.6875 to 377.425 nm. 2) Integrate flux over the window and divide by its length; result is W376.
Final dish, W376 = 14.2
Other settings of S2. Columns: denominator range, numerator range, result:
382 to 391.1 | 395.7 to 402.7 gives 1.83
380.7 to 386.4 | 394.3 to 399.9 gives 1.68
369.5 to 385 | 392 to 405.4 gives 1.64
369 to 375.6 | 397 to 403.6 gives 2.12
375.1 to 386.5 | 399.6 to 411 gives 2.16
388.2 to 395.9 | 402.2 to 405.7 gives 1.90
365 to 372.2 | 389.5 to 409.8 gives 1.53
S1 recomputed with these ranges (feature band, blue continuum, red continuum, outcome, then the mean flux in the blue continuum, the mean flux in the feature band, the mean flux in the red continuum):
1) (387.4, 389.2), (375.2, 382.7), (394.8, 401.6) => 0.46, 17.4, 14.9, 22.9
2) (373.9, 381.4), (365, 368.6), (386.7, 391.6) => 0.35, 19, 17.2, 17.2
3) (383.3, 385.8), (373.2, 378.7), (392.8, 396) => 0.35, 15.8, 12.9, 14.1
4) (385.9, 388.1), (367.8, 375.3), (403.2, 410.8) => 0.73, 14.9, 14.2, 29.5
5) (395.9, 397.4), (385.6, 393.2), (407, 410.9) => 0.71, 15.9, 11.2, 30.6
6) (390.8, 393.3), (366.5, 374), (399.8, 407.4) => 0.83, 16.4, 16.5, 29.2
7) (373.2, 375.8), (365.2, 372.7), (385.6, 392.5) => 0.95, 18.1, 11.2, 16.5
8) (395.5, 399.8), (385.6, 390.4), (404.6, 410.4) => 0.50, 15.3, 19.9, 29.6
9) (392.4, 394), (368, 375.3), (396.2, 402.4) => 0.94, 14.8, 9.21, 24.6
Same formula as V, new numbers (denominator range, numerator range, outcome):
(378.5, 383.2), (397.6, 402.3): 2.10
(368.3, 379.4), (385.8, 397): 1.02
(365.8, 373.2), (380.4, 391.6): 0.92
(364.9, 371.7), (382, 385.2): 0.67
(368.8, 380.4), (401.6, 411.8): 2.13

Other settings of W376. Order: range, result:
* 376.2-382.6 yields 17.7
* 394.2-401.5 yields 22.1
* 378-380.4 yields 18.8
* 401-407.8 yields 29.1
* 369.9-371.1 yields 16.2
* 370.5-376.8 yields 13.6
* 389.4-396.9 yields 15.8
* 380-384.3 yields 13.1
